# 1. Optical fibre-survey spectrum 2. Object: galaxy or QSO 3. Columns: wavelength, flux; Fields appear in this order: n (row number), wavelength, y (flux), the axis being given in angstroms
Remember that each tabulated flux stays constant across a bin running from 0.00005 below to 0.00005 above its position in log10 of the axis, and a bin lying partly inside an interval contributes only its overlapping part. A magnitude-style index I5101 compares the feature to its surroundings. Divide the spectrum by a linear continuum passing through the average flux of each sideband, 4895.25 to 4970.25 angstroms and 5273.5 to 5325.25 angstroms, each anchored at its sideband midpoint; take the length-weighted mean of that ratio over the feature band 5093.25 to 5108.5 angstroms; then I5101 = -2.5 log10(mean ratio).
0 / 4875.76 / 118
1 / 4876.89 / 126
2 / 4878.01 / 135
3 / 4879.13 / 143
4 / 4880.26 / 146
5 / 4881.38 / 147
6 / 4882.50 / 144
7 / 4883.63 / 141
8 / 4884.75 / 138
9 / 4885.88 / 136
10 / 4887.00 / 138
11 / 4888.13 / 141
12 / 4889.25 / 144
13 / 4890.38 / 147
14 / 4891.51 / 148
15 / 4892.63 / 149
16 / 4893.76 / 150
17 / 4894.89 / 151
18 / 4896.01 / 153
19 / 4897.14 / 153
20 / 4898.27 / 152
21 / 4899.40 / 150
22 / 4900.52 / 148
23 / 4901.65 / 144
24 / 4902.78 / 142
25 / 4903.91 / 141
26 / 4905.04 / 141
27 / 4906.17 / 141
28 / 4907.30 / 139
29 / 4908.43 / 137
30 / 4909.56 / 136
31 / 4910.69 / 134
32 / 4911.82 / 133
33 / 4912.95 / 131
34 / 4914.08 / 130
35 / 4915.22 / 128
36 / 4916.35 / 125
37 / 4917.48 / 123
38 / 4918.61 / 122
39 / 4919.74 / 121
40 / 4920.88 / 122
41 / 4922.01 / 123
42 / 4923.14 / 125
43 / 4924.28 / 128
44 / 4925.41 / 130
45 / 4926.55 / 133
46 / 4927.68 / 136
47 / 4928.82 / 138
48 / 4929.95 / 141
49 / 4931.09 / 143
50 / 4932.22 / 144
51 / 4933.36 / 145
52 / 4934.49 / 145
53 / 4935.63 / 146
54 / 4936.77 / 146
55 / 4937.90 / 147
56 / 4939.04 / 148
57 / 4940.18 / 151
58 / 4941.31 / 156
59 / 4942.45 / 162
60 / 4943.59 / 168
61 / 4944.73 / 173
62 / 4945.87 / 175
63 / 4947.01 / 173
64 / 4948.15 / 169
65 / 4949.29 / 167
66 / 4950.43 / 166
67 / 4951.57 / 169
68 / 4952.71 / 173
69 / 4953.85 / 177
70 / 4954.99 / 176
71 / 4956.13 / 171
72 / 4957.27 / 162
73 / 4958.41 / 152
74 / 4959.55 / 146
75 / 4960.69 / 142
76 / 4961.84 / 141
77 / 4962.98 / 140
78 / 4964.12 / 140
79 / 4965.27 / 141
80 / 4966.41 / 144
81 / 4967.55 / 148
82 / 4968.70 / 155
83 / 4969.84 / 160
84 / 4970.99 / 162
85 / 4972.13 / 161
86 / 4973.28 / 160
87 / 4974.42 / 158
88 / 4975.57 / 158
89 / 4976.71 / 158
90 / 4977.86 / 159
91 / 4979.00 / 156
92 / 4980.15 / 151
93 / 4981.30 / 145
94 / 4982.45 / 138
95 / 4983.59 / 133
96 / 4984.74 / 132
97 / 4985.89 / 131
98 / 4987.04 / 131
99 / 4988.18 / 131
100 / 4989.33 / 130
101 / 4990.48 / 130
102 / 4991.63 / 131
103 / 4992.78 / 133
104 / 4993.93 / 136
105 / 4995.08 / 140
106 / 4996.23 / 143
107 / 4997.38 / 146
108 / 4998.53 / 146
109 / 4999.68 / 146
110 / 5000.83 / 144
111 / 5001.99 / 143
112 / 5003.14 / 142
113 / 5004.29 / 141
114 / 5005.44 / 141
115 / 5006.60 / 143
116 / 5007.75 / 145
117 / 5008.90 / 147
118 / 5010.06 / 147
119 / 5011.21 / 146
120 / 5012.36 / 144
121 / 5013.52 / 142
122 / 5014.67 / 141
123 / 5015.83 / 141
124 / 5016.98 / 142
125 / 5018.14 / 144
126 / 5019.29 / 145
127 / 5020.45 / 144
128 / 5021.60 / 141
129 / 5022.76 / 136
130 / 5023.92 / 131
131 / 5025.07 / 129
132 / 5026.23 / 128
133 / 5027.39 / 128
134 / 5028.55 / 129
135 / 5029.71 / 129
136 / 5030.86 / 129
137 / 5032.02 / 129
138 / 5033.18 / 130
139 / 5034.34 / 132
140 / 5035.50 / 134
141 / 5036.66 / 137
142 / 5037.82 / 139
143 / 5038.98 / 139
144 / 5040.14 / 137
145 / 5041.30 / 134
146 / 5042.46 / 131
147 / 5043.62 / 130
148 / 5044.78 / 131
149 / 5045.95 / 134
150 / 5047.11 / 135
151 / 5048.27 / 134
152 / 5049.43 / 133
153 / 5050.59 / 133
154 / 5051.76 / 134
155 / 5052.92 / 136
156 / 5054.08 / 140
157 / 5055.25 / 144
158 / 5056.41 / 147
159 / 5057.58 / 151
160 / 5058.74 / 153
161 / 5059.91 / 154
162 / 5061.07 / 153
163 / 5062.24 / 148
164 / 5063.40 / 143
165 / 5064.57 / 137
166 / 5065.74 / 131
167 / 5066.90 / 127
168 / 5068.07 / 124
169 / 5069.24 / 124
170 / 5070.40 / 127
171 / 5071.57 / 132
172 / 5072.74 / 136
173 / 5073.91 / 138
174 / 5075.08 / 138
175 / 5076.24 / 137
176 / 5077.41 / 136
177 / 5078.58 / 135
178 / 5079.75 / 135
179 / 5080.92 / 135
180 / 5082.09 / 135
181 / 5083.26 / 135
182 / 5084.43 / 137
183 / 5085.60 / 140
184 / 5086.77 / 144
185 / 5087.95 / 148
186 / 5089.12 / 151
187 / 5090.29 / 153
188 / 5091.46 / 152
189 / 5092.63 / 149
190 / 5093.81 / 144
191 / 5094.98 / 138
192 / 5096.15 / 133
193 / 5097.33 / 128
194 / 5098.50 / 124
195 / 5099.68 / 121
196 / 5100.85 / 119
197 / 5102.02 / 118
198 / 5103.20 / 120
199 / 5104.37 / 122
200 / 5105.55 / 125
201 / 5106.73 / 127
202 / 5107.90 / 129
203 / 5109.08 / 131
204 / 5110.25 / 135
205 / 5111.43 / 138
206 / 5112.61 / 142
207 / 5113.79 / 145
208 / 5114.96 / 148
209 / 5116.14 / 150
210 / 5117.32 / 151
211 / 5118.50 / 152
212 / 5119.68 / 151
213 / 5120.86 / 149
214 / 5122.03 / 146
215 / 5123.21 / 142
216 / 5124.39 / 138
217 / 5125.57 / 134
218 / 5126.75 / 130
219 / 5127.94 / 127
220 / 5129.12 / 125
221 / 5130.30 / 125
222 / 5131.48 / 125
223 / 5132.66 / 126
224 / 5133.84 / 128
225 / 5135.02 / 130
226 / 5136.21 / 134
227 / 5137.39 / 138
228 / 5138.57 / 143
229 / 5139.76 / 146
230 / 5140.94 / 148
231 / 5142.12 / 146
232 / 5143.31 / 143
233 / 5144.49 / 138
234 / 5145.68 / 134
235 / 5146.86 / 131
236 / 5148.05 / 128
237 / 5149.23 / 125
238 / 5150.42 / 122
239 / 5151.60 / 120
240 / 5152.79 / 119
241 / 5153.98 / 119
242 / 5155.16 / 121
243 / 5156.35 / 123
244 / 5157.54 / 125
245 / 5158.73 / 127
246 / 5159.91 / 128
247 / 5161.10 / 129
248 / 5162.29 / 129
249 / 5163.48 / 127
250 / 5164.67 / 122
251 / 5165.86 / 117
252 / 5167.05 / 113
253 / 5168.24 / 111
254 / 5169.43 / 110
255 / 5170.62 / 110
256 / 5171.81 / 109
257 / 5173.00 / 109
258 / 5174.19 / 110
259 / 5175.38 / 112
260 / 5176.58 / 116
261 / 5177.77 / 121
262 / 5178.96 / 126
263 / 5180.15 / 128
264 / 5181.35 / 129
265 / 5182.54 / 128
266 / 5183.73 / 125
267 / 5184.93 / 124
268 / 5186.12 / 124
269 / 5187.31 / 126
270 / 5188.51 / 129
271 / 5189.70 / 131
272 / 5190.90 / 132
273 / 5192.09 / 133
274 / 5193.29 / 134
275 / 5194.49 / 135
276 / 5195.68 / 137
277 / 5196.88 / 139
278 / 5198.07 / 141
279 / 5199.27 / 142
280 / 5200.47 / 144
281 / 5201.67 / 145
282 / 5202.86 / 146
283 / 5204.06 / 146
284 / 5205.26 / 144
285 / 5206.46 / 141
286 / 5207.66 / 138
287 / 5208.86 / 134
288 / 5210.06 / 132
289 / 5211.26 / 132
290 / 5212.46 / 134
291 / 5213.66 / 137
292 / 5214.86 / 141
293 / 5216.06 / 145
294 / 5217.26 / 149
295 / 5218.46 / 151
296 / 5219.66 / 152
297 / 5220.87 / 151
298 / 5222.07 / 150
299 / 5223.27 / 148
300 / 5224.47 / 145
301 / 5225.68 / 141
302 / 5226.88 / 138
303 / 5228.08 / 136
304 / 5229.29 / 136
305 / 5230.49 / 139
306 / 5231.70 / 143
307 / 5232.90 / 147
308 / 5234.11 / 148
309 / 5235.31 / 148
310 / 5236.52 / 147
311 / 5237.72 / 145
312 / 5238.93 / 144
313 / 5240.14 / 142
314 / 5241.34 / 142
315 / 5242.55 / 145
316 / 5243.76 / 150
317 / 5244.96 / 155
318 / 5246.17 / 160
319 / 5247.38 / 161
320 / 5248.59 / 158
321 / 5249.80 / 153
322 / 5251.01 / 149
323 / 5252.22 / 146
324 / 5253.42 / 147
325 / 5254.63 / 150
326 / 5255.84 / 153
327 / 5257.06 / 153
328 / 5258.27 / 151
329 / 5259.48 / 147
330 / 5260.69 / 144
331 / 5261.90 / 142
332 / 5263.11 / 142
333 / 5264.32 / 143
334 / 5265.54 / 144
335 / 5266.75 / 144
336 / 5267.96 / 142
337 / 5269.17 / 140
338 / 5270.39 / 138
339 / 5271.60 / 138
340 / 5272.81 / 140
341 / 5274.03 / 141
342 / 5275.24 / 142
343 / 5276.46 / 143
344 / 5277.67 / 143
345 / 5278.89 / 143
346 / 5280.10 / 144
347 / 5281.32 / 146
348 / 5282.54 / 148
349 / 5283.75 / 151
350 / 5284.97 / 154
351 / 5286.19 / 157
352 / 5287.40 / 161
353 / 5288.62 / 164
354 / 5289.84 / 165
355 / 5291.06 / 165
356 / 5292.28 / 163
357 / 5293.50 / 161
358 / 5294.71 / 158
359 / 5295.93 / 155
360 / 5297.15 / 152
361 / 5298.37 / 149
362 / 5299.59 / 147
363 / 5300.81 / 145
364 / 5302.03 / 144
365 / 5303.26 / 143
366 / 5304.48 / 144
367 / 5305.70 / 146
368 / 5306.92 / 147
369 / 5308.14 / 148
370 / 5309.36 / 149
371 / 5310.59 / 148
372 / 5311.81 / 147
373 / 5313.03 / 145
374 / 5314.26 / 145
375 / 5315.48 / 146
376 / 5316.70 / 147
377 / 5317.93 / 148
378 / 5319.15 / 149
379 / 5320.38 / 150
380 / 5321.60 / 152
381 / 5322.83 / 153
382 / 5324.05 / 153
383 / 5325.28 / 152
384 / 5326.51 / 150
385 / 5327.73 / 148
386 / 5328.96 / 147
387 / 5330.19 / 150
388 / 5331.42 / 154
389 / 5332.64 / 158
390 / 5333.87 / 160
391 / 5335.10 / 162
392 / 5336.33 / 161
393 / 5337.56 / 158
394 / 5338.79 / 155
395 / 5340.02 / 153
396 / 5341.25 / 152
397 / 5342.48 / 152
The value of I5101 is 0.17 mag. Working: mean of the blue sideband 146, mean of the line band 127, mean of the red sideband 150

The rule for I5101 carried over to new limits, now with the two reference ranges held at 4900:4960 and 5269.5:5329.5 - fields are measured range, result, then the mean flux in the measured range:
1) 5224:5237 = 0.05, 142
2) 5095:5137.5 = 0.11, 134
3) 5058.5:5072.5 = 0.08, 137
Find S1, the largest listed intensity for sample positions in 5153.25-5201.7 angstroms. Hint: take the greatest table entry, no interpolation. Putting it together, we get 145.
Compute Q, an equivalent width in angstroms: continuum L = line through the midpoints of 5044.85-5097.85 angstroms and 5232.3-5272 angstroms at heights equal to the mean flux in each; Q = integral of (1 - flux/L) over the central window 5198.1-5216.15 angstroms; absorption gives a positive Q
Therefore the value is 0.65 angstroms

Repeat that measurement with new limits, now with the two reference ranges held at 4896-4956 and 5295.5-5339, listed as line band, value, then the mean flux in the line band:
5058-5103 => 3.2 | 137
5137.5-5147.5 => 0.5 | 141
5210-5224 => 0.5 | 144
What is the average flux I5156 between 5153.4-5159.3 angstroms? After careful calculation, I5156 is 123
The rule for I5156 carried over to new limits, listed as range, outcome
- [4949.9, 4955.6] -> 172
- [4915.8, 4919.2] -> 124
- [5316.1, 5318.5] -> 147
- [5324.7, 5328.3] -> 150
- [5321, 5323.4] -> 152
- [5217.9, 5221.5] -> 151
